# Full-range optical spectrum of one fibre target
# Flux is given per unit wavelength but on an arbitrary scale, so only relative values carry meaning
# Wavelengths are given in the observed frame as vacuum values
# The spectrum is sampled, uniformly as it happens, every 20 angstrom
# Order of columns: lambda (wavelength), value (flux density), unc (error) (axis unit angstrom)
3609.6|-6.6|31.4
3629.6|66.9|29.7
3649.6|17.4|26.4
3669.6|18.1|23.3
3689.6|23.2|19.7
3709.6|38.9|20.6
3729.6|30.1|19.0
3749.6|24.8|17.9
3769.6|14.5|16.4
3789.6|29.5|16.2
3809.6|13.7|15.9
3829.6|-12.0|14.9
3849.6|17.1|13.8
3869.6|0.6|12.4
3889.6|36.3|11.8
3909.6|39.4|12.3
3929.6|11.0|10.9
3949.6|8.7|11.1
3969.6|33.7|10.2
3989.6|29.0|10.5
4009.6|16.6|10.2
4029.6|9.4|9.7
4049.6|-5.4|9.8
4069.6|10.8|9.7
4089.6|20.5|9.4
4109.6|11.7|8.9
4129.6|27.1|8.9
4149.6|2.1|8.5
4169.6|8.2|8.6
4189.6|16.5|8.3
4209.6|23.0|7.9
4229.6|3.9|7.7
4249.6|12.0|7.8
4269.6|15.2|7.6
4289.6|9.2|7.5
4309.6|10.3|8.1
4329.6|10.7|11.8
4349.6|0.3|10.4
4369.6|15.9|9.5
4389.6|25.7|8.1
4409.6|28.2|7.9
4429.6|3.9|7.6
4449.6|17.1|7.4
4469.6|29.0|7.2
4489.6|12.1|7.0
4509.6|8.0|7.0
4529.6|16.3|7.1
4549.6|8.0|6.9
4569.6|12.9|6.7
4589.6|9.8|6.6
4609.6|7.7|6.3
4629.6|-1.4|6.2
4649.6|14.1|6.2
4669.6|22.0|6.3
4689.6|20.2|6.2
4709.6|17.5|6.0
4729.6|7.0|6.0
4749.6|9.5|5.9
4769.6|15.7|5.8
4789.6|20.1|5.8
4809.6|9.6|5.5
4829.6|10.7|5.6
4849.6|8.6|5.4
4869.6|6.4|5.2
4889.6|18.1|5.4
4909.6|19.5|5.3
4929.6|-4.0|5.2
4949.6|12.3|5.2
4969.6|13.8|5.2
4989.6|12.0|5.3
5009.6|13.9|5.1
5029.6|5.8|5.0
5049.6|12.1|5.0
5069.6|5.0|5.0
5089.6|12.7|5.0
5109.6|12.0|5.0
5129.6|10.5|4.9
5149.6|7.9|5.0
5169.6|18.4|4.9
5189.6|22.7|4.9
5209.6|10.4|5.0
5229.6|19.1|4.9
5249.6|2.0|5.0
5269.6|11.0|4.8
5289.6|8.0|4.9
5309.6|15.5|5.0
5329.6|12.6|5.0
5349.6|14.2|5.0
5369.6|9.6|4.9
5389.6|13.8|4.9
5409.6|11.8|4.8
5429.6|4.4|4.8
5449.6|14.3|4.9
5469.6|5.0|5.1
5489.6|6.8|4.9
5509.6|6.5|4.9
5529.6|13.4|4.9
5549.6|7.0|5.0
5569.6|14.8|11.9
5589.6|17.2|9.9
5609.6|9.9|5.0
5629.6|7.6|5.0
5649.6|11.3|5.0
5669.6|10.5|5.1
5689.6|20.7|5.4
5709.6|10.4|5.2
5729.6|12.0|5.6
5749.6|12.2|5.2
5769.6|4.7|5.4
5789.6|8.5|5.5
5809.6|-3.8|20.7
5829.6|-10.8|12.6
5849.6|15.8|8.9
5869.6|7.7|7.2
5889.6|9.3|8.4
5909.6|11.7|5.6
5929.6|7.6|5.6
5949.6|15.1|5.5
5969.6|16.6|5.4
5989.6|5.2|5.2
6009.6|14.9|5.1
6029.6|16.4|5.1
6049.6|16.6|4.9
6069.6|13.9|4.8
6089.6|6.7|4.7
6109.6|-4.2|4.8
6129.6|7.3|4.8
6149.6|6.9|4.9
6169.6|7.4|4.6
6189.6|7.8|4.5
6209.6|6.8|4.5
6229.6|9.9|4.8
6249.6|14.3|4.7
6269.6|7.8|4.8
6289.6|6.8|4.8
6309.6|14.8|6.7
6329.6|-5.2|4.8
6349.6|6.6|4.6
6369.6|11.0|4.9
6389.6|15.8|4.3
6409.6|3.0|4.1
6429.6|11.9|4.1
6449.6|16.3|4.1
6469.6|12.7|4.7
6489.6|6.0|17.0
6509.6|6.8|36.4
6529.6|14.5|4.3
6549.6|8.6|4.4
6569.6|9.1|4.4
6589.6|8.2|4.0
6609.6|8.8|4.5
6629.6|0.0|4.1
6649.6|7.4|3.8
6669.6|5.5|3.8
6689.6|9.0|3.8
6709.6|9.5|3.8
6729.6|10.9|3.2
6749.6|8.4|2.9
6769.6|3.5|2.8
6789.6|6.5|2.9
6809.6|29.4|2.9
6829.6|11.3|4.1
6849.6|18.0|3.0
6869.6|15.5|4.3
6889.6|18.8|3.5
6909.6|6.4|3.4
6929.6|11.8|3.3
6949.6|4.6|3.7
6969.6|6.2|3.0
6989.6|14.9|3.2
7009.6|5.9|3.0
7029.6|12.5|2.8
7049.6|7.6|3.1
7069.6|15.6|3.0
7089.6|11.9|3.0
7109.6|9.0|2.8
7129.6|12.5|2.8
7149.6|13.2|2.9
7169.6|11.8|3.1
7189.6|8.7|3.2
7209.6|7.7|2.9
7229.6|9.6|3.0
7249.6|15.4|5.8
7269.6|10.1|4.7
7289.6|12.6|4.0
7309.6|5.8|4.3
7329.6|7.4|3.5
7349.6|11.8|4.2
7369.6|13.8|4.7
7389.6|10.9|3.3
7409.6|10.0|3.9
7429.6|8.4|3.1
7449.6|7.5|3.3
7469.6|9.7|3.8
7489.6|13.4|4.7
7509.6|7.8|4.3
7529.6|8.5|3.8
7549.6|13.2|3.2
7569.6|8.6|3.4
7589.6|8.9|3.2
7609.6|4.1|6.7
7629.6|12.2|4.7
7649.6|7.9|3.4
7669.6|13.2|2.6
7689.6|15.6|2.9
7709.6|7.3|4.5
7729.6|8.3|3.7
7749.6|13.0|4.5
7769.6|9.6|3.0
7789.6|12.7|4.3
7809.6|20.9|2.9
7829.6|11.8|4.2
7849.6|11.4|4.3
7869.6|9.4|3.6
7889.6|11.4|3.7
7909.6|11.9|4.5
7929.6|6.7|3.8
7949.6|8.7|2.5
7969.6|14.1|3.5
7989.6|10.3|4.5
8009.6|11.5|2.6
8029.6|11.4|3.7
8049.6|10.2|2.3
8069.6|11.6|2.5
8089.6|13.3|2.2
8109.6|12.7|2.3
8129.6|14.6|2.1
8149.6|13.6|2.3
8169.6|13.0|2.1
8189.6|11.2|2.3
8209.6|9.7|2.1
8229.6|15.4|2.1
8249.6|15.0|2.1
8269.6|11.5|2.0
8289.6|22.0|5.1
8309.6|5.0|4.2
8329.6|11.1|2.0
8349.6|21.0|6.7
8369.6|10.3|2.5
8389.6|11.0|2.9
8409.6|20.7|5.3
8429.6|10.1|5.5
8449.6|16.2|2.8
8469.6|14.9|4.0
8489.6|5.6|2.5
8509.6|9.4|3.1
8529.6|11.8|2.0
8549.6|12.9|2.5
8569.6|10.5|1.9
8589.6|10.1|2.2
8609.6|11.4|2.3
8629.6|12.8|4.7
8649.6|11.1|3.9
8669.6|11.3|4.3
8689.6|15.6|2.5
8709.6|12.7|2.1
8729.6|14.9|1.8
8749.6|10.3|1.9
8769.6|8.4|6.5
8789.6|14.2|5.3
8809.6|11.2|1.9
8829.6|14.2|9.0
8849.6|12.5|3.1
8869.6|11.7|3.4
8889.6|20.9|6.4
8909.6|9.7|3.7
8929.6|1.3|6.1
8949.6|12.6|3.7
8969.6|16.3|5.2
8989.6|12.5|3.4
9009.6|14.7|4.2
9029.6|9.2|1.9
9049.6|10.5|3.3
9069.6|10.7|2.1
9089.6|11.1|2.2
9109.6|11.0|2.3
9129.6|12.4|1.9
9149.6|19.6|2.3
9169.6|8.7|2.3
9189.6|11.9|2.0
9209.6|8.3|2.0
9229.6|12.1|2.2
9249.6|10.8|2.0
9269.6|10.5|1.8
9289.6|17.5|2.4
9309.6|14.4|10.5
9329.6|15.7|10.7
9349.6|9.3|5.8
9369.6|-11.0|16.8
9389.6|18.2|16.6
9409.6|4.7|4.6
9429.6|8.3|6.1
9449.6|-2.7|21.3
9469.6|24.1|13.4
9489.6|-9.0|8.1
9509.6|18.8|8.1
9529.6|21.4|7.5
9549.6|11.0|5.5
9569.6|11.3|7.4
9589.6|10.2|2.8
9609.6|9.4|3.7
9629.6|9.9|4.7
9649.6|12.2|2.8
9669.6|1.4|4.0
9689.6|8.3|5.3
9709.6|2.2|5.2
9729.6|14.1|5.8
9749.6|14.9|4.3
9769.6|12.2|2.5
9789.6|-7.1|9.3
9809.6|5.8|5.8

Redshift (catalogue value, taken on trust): 0.83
